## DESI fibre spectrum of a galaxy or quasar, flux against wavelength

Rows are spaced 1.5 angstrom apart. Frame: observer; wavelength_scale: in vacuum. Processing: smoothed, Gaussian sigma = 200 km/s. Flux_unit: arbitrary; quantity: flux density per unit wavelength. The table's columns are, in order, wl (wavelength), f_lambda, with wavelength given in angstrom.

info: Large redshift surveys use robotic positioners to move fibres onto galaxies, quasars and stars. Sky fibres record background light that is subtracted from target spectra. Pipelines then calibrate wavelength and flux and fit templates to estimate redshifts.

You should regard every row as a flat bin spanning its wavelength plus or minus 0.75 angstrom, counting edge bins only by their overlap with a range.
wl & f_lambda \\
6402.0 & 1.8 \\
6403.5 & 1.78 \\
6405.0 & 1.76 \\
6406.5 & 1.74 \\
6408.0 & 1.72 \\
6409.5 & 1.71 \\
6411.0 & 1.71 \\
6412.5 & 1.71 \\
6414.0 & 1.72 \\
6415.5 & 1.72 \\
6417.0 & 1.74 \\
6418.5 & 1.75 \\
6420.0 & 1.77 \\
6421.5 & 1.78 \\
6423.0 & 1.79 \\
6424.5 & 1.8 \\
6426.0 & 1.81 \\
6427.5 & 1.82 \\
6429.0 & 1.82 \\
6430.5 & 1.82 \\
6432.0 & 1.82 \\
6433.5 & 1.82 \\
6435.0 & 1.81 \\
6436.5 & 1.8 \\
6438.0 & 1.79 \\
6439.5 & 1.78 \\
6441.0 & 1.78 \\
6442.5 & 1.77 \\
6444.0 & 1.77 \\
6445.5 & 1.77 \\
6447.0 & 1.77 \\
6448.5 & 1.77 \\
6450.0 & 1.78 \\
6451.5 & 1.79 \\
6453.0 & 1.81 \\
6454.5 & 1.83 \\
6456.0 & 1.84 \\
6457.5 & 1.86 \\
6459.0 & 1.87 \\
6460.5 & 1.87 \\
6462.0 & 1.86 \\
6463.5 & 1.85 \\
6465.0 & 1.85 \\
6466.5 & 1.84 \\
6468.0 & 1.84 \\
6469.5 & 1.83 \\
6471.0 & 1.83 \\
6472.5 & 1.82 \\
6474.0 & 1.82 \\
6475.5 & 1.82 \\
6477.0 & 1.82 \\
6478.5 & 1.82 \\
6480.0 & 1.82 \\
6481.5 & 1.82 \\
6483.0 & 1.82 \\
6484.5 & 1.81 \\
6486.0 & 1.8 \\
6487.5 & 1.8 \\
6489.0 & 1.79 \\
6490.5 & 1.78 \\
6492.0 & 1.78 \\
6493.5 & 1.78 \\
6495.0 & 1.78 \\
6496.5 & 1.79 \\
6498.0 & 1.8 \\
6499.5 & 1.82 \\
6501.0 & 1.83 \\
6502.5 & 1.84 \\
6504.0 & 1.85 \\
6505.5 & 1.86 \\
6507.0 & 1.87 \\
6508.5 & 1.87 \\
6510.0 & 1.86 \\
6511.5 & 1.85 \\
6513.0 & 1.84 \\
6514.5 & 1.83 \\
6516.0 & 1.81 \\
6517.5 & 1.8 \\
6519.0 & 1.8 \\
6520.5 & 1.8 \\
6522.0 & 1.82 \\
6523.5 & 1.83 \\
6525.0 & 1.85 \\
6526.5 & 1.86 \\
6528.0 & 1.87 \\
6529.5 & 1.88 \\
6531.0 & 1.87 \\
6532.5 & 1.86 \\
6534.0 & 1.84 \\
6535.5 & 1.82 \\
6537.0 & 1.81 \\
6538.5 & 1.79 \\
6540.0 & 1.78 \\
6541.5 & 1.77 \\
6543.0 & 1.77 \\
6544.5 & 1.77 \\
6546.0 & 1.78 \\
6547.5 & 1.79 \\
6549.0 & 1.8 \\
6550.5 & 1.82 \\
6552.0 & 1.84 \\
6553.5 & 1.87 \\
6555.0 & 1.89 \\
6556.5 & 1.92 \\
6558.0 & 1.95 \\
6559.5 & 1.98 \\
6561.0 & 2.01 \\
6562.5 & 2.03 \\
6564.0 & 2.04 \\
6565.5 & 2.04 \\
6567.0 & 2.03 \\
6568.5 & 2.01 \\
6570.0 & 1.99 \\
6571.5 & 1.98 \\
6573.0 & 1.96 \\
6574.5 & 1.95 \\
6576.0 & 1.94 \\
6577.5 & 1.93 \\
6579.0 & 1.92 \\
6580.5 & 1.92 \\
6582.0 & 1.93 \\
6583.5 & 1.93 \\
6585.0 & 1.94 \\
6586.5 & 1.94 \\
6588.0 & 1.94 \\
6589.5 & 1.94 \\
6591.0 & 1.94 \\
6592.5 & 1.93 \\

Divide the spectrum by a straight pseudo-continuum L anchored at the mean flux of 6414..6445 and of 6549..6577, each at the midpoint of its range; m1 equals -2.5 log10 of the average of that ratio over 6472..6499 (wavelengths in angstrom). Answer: 0.03 mag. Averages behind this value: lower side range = 1.79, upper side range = 1.95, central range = 1.8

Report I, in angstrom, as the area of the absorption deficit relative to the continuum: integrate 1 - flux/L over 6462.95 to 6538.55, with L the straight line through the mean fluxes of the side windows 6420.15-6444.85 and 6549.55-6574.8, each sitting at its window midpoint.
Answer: 2.23 angstrom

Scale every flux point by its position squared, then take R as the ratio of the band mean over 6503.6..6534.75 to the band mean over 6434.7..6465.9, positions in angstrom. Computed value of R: 1.04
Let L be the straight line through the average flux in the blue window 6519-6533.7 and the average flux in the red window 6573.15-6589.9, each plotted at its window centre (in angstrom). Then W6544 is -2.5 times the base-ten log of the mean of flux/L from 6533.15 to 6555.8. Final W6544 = 0.04 mag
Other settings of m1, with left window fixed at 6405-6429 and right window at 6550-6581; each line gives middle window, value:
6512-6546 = 0.05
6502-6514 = 0.01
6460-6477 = -0.01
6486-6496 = 0.04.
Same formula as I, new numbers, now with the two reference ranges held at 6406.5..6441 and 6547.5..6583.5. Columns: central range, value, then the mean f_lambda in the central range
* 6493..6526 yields 0.8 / 1.83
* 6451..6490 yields 0.0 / 1.83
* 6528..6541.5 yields 0.5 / 1.83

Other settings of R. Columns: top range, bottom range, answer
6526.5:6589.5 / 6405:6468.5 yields 1.10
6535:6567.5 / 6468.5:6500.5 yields 1.06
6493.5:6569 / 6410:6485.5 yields 1.06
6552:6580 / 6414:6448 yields 1.15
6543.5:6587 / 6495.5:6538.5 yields 1.07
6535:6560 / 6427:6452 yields 1.06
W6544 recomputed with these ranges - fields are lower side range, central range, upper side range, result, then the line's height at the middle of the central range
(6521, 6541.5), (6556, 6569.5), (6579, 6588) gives -0.06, 1.89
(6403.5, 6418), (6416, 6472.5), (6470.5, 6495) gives -0.03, 1.77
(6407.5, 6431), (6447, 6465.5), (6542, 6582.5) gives -0.02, 1.8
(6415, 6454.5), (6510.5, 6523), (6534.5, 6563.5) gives 0.01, 1.84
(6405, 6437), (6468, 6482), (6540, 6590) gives 0.00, 1.82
